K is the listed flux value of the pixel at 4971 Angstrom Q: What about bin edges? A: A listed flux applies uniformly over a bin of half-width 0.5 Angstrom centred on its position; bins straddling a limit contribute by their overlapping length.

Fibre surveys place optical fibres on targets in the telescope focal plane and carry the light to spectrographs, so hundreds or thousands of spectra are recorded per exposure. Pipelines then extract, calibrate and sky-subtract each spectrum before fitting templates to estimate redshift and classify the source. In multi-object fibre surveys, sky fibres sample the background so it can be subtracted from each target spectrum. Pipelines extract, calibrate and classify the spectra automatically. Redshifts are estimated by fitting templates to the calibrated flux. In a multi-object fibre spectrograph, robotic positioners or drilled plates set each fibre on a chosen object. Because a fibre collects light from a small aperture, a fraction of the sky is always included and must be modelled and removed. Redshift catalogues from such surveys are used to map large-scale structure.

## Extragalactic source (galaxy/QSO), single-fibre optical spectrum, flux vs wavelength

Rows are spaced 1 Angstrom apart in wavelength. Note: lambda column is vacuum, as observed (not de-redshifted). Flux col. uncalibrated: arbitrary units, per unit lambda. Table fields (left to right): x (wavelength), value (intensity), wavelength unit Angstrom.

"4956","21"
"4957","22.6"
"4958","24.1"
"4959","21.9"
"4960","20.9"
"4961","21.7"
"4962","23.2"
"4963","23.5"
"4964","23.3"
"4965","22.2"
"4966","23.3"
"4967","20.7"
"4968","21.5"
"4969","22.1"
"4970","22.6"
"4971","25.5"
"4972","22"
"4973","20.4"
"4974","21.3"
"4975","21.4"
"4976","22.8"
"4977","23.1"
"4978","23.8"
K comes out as 25.5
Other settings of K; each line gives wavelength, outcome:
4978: 23.8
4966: 23.3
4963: 23.5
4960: 20.9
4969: 22.1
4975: 21.4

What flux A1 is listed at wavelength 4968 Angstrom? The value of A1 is 21.5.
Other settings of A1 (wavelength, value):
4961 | 21.7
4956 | 21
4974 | 21.3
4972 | 22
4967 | 20.7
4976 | 22.8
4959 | 21.9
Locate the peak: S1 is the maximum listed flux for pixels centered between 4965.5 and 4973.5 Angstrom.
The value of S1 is 25.5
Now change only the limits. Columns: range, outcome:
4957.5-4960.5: 24.1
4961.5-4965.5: 23.5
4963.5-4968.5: 23.3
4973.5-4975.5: 21.4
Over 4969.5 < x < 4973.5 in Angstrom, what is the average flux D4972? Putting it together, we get 22.6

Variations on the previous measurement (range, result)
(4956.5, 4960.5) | 22.4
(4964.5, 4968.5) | 21.9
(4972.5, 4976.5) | 21.5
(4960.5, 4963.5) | 22.8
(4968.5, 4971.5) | 23.4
